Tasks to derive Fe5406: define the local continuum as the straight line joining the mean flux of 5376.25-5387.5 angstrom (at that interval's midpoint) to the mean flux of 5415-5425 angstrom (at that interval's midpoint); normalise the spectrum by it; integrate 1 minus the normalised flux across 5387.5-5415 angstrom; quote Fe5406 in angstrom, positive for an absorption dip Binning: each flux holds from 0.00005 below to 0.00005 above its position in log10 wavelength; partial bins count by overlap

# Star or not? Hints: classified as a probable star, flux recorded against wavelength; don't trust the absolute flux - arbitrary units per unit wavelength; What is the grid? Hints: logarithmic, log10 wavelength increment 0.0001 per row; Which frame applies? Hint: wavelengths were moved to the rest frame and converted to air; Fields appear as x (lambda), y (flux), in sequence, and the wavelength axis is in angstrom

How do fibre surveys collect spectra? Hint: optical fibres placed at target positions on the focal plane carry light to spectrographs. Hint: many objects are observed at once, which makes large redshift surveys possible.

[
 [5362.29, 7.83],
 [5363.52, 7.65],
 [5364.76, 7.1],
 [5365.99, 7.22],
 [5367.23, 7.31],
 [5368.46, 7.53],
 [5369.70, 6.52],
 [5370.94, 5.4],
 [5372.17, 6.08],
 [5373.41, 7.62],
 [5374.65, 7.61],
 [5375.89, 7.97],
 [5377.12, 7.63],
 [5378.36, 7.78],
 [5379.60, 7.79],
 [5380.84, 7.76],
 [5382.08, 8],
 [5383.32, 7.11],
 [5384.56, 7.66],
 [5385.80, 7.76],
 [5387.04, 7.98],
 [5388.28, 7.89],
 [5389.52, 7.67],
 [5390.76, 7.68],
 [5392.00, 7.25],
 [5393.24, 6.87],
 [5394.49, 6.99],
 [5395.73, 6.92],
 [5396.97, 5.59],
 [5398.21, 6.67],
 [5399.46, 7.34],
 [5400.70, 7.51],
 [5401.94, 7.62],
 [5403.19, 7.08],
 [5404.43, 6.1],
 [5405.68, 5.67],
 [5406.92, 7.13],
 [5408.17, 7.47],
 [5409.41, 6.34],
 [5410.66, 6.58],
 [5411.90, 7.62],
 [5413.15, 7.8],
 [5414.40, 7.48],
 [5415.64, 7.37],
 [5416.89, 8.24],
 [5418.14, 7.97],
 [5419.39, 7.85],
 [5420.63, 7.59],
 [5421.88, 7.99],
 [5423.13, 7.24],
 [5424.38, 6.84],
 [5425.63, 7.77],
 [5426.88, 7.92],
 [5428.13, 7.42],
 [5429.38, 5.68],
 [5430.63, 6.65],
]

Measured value 2.21 angstrom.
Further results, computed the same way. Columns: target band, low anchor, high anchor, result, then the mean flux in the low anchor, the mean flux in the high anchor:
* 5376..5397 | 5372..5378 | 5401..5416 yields -0.45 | 7.49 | 7.03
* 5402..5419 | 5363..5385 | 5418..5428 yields 0.84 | 7.31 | 7.62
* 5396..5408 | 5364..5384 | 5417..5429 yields 1.11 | 7.28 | 7.61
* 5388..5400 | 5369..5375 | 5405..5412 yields -0.68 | 6.61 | 6.74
